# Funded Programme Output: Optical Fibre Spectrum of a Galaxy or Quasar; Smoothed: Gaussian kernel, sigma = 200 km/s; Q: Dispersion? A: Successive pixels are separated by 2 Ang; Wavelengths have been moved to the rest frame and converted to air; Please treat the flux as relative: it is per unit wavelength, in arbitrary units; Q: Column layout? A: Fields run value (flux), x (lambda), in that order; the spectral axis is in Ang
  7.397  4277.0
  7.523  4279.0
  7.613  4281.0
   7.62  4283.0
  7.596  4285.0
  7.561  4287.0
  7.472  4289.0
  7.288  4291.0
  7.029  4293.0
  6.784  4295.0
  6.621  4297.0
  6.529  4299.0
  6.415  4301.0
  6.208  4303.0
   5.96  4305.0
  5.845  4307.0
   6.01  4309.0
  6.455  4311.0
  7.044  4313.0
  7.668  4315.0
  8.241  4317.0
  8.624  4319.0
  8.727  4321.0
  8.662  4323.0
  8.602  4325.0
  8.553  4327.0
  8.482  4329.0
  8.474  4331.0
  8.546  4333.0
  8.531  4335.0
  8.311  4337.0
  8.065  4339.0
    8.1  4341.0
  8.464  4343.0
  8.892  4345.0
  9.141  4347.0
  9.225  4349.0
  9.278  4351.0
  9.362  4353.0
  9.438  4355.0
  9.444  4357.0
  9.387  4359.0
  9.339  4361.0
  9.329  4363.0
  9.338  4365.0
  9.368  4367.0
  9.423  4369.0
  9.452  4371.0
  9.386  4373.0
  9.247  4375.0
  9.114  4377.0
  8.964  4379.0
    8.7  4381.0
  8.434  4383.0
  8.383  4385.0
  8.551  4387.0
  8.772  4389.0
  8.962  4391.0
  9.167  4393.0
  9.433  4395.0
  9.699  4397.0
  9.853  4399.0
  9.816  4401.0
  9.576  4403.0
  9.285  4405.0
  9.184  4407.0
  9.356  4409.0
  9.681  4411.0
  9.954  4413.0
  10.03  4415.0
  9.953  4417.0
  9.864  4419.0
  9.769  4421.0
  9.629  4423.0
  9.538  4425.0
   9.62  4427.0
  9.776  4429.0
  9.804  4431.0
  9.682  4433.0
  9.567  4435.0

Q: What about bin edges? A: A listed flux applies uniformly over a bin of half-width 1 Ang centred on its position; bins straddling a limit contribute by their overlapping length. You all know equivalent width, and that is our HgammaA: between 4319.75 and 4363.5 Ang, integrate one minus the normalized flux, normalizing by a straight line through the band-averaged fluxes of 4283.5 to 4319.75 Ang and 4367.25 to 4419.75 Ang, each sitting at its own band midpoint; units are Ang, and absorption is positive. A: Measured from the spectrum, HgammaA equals -4.62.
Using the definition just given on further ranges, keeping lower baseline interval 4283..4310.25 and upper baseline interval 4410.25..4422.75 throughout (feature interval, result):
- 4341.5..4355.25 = -1.64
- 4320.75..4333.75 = -1.77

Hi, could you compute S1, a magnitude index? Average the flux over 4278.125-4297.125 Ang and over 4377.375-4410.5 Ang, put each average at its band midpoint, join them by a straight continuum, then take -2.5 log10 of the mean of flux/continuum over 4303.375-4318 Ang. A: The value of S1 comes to 0.153 mag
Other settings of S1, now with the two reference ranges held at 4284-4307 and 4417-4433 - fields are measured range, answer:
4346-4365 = -0.14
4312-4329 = -0.12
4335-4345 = -0.07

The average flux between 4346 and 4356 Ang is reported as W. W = 9.29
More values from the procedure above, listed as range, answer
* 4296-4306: 6.35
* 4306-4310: 5.93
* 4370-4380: 9.23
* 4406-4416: 9.64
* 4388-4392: 8.87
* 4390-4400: 9.42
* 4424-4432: 9.68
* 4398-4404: 9.75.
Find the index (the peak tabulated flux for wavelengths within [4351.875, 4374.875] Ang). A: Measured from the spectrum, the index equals 9.452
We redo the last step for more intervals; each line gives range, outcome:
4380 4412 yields 9.853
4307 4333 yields 8.727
